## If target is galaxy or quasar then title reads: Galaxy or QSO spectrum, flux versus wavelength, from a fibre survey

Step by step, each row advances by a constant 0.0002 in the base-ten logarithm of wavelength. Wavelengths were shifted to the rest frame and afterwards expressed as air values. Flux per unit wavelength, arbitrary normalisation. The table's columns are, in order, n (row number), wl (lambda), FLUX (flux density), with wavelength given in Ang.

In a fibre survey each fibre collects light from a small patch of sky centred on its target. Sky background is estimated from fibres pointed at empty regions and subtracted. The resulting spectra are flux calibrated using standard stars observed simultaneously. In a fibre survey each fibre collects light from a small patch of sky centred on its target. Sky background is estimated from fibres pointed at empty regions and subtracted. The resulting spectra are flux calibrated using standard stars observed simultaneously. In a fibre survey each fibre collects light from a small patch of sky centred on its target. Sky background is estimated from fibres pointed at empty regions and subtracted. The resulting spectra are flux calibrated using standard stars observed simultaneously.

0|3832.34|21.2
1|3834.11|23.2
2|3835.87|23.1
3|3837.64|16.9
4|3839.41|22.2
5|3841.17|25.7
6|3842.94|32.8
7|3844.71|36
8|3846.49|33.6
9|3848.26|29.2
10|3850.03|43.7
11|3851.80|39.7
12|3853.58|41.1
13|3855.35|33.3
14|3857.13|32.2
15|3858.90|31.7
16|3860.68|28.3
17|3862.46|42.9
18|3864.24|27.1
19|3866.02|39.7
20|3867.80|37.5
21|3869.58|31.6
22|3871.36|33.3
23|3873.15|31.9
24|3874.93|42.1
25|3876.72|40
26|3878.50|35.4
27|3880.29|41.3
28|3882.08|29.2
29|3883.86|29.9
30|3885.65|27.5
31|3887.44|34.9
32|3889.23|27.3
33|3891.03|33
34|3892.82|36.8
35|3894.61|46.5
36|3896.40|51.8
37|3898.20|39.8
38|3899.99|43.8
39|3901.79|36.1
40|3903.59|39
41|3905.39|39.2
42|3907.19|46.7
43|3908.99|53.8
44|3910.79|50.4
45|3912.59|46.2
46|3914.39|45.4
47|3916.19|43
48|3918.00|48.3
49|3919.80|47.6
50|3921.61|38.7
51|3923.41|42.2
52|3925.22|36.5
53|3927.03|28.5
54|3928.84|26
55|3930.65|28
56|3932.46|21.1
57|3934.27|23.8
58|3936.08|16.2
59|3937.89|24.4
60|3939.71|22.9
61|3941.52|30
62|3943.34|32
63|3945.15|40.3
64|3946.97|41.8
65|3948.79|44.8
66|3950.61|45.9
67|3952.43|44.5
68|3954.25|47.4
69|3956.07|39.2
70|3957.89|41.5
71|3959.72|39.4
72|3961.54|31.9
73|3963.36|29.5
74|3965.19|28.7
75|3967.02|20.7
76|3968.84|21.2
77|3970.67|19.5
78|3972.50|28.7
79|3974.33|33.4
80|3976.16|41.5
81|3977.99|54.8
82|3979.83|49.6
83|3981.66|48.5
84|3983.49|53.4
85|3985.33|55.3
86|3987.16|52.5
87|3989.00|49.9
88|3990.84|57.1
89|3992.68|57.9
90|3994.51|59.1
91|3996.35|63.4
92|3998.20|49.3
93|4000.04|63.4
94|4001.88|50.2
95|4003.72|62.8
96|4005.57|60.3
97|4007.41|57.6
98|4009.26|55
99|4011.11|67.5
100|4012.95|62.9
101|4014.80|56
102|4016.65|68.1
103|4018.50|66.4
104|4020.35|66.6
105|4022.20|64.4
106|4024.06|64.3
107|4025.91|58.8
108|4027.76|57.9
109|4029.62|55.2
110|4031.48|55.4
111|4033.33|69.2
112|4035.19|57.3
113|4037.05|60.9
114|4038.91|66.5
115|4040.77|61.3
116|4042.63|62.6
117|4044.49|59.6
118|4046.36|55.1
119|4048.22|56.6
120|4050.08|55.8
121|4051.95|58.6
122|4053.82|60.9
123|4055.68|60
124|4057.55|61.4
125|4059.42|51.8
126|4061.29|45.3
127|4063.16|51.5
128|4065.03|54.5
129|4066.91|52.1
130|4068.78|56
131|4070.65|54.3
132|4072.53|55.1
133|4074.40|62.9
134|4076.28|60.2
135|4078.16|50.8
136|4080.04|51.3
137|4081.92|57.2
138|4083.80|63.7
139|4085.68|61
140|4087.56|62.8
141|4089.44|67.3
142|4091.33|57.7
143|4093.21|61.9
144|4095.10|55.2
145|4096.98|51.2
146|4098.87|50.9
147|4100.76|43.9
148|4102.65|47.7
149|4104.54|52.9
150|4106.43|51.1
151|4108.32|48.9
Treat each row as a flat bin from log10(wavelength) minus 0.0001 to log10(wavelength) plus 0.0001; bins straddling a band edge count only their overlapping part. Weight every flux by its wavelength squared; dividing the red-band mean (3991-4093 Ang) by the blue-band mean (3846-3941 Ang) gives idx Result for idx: 1.76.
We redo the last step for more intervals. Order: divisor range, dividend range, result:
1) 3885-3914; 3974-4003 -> 1.35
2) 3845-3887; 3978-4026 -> 1.80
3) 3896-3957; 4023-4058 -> 1.66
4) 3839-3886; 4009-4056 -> 1.94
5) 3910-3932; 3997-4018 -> 1.57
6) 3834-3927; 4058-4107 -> 1.65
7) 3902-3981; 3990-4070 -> 1.68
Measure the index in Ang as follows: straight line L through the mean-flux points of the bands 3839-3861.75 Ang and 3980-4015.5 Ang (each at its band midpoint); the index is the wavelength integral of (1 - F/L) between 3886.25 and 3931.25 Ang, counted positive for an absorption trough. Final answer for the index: 2.3 Ang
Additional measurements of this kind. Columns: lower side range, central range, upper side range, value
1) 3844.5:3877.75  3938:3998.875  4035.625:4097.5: 7.6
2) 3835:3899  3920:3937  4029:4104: 4.7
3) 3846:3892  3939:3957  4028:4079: 2.2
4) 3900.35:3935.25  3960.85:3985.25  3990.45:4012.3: 7.6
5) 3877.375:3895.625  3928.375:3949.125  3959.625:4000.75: 5.7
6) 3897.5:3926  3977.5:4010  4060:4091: -3.5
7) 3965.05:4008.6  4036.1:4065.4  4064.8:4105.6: -2.6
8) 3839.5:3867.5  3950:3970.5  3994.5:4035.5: 6.6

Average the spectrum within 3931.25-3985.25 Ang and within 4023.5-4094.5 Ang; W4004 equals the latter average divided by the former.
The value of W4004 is 1.6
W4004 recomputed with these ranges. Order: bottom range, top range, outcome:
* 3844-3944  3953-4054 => 1.46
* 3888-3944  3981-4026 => 1.60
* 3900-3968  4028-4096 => 1.57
